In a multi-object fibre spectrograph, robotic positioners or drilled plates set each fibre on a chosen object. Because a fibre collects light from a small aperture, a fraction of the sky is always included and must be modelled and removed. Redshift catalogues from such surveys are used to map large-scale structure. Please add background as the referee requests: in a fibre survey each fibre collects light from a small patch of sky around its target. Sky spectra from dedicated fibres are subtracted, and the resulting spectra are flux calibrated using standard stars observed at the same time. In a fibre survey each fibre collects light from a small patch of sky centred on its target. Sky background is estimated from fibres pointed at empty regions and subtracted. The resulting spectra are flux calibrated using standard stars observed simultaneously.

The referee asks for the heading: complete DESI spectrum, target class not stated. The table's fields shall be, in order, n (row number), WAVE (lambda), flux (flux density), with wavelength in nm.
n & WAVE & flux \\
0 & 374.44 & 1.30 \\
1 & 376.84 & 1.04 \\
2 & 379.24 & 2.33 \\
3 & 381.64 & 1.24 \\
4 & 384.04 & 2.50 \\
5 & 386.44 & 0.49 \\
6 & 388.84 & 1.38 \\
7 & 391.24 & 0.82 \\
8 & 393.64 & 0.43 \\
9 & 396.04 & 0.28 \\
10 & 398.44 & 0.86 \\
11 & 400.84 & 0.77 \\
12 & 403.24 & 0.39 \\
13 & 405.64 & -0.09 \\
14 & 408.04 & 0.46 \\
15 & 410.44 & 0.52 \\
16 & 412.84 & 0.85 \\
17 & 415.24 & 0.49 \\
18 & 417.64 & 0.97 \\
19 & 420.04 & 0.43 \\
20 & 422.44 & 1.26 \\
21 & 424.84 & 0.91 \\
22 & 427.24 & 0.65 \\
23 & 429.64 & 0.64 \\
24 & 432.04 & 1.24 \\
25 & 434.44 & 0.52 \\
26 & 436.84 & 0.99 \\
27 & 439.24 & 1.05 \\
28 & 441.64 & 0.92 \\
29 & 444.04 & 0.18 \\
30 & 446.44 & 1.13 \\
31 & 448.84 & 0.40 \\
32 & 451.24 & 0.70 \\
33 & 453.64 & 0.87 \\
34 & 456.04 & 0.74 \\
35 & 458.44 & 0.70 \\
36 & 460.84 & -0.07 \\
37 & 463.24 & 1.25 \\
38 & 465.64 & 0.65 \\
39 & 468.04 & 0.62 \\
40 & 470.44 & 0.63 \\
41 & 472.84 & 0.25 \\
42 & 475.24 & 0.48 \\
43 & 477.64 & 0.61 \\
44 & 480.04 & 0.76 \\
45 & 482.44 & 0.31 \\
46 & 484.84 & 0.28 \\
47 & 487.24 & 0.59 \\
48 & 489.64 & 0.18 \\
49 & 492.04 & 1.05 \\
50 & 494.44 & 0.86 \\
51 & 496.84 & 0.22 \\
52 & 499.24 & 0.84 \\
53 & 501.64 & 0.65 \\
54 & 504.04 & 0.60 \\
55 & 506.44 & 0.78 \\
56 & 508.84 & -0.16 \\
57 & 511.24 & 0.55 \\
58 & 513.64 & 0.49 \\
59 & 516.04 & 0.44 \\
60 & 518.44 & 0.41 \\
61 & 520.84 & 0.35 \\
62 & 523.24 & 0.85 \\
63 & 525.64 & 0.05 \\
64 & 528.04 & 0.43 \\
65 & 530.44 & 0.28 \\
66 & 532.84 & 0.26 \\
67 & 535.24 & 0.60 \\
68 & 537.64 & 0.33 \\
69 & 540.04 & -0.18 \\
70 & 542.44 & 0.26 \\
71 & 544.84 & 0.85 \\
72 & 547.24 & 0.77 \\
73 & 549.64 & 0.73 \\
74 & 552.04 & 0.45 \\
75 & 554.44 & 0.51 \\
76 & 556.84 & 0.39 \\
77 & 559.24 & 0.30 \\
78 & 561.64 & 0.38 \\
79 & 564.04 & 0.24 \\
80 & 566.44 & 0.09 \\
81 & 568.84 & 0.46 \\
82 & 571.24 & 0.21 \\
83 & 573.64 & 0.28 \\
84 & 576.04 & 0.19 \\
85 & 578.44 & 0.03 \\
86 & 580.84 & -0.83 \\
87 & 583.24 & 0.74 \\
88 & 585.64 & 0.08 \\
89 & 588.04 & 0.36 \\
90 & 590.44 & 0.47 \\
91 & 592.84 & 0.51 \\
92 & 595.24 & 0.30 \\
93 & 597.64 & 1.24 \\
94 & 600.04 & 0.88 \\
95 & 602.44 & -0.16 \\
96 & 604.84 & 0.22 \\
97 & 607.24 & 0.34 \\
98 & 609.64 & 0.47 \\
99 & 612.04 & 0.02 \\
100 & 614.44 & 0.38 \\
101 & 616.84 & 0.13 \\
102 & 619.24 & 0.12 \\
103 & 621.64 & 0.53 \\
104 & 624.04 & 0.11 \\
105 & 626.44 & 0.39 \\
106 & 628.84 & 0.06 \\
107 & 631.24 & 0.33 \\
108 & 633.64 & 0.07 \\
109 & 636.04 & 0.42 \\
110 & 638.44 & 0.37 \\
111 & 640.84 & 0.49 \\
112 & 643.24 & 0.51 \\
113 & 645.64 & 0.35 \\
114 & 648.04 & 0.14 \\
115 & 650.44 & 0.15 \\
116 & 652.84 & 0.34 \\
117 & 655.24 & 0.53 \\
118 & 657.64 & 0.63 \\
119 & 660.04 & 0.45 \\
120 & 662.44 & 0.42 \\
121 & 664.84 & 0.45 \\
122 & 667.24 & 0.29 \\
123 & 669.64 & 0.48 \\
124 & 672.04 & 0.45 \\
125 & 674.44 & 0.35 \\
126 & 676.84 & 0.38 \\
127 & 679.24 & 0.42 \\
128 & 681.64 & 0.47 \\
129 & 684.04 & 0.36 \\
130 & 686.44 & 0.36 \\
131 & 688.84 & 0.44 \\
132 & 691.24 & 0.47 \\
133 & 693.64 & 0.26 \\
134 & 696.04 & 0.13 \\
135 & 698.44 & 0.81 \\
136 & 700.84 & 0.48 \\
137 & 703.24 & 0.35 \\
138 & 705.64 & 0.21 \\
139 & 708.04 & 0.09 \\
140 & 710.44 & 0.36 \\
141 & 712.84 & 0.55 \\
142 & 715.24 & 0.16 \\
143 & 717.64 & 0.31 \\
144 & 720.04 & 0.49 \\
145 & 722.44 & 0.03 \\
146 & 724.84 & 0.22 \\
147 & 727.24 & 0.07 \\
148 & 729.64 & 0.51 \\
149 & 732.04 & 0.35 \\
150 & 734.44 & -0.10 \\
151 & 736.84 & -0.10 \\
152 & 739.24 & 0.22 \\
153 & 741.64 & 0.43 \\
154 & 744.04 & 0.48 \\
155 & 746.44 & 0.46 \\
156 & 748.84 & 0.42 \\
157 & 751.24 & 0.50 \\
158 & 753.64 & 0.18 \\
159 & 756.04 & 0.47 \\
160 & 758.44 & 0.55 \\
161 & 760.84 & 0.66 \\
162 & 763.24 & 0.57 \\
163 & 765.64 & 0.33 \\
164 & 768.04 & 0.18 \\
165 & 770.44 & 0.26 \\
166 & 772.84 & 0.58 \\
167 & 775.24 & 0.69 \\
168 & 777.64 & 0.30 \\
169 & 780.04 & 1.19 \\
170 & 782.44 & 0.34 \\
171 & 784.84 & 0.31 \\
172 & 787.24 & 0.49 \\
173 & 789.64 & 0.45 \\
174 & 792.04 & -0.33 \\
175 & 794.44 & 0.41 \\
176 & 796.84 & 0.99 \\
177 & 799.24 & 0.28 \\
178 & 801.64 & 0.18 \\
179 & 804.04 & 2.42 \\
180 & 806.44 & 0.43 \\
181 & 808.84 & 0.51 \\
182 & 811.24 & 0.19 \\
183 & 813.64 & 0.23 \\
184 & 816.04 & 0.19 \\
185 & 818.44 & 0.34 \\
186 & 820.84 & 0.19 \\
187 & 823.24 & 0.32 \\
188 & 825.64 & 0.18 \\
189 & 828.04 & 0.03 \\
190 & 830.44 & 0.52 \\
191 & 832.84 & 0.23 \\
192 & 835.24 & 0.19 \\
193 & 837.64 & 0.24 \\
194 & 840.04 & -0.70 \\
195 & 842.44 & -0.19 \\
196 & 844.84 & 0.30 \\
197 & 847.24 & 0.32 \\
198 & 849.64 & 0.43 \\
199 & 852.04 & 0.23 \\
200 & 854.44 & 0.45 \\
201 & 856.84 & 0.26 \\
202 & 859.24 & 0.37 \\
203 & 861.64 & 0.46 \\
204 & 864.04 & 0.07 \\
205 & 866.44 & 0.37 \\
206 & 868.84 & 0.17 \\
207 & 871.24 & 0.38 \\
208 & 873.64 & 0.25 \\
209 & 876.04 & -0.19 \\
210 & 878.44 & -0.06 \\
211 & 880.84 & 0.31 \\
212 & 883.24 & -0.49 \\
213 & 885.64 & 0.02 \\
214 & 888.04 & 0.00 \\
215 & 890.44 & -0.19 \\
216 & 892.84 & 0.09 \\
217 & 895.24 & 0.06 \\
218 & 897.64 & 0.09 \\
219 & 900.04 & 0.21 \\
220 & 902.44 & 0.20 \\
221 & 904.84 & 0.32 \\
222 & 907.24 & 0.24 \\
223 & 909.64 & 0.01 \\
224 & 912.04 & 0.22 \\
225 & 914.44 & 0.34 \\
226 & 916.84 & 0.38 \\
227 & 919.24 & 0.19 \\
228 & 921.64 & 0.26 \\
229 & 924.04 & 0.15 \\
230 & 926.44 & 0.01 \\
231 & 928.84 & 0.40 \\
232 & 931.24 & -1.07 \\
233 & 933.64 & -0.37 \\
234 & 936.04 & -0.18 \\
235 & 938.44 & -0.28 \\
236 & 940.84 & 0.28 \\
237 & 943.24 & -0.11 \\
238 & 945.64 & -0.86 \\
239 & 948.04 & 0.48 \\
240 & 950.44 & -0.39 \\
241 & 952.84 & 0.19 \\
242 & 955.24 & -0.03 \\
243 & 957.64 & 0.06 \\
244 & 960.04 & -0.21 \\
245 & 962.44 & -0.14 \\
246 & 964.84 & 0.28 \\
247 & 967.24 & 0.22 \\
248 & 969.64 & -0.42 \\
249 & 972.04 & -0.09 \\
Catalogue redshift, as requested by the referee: 0.61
